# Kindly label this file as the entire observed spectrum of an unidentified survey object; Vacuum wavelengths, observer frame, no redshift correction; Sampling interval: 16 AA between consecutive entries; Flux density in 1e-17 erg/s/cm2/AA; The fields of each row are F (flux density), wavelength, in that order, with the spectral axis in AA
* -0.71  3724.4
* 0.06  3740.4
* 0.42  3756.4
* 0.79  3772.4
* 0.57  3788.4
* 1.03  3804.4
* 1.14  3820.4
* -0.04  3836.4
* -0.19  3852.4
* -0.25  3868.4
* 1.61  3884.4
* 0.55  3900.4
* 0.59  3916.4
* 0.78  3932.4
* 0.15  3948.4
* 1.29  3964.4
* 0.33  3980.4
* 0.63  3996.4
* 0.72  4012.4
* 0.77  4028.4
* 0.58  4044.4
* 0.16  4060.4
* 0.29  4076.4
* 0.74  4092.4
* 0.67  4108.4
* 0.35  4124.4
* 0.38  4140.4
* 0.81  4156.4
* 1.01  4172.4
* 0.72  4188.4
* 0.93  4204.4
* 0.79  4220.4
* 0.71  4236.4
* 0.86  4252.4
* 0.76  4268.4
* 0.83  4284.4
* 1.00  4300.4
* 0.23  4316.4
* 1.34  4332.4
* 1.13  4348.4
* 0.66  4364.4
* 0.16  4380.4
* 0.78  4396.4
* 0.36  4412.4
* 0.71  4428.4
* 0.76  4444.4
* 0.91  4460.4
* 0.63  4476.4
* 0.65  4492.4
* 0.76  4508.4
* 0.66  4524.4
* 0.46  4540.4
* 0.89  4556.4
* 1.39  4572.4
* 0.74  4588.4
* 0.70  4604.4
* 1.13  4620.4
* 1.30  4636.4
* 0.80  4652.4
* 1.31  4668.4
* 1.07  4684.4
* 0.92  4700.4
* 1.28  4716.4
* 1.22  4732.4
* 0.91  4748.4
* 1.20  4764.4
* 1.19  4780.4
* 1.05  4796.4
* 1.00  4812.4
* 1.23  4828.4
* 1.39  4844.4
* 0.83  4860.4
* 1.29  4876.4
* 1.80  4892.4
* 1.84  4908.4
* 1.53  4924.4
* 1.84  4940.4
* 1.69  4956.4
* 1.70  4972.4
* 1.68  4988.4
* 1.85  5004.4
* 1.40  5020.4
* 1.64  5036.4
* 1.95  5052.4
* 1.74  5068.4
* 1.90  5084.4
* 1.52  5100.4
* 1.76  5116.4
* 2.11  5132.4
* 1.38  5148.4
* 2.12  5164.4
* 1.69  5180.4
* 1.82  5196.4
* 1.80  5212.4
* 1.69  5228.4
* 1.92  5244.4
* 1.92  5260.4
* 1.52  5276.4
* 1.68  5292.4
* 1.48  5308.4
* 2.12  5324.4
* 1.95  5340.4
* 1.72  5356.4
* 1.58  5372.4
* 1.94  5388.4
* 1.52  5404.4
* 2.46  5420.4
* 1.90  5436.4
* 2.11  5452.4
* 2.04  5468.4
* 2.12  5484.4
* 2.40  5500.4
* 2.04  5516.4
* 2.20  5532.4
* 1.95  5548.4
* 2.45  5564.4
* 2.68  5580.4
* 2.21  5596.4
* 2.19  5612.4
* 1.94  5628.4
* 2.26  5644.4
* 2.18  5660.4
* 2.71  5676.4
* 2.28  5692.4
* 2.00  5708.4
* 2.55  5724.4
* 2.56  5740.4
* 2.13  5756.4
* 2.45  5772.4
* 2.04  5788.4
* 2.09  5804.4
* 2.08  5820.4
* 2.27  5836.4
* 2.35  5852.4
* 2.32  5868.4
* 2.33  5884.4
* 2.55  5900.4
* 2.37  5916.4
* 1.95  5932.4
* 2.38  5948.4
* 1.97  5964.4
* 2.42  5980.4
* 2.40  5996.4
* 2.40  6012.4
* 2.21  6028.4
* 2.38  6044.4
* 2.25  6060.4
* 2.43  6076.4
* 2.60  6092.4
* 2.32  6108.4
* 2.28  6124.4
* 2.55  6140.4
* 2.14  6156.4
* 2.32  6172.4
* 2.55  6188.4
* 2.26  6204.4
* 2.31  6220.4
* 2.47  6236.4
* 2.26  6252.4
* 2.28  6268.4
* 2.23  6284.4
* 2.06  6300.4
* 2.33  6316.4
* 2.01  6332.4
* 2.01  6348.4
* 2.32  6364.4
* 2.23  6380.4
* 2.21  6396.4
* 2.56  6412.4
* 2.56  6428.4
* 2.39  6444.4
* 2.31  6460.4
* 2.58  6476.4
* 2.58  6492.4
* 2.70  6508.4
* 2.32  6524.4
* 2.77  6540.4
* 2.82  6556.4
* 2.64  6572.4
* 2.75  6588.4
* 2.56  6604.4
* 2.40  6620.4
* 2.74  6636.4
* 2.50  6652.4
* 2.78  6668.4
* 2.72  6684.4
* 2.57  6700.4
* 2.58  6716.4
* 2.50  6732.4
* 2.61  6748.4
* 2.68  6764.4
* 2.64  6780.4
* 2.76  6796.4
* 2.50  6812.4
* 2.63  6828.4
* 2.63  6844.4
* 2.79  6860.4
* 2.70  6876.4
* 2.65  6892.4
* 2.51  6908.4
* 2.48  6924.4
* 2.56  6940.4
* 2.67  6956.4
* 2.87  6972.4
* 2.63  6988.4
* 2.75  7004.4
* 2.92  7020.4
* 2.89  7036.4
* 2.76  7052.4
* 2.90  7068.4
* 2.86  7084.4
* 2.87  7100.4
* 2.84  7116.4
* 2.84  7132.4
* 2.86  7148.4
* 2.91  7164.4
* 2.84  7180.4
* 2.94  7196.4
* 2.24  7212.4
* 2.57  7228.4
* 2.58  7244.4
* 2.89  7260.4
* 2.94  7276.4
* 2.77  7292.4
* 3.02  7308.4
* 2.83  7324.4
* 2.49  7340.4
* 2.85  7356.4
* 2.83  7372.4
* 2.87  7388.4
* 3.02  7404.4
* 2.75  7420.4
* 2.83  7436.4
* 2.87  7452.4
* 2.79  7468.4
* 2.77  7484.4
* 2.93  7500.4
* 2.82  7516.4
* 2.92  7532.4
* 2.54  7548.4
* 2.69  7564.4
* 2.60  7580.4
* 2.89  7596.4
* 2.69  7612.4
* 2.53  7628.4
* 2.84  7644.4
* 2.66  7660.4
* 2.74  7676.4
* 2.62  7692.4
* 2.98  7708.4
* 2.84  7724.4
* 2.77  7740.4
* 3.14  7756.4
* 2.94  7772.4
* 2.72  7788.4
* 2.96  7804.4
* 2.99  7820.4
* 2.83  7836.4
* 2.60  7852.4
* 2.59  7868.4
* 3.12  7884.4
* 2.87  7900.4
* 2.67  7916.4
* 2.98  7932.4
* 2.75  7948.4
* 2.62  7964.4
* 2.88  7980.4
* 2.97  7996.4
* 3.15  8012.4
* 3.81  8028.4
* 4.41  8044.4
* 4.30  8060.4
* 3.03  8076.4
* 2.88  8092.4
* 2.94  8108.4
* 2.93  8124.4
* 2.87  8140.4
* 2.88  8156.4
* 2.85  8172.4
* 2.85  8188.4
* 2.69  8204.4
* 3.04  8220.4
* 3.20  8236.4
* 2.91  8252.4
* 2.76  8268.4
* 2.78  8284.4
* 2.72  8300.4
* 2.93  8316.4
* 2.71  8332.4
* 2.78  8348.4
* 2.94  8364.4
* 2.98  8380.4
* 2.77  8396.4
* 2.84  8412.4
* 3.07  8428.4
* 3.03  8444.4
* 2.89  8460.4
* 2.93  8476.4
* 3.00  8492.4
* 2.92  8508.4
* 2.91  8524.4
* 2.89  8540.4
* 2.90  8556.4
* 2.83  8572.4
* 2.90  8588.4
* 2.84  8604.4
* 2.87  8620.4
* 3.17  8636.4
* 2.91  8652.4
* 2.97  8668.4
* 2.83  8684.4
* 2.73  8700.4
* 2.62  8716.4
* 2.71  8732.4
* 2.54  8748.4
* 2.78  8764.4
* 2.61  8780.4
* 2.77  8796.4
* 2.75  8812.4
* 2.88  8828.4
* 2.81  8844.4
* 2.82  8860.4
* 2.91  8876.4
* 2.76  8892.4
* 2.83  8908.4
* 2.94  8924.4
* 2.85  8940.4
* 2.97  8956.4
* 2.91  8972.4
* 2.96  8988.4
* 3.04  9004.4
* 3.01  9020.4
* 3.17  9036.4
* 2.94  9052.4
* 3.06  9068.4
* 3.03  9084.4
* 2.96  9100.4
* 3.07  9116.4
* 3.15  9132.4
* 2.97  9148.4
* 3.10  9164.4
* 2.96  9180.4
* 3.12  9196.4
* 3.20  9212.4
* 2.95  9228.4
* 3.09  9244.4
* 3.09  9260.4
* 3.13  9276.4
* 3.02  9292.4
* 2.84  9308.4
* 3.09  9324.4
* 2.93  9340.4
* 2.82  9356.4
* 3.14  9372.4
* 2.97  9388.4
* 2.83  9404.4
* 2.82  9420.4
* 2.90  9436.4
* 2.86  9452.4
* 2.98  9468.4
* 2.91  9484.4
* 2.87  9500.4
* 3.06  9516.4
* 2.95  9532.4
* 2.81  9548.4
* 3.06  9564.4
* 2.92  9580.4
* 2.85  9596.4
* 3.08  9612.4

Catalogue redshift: 0.22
